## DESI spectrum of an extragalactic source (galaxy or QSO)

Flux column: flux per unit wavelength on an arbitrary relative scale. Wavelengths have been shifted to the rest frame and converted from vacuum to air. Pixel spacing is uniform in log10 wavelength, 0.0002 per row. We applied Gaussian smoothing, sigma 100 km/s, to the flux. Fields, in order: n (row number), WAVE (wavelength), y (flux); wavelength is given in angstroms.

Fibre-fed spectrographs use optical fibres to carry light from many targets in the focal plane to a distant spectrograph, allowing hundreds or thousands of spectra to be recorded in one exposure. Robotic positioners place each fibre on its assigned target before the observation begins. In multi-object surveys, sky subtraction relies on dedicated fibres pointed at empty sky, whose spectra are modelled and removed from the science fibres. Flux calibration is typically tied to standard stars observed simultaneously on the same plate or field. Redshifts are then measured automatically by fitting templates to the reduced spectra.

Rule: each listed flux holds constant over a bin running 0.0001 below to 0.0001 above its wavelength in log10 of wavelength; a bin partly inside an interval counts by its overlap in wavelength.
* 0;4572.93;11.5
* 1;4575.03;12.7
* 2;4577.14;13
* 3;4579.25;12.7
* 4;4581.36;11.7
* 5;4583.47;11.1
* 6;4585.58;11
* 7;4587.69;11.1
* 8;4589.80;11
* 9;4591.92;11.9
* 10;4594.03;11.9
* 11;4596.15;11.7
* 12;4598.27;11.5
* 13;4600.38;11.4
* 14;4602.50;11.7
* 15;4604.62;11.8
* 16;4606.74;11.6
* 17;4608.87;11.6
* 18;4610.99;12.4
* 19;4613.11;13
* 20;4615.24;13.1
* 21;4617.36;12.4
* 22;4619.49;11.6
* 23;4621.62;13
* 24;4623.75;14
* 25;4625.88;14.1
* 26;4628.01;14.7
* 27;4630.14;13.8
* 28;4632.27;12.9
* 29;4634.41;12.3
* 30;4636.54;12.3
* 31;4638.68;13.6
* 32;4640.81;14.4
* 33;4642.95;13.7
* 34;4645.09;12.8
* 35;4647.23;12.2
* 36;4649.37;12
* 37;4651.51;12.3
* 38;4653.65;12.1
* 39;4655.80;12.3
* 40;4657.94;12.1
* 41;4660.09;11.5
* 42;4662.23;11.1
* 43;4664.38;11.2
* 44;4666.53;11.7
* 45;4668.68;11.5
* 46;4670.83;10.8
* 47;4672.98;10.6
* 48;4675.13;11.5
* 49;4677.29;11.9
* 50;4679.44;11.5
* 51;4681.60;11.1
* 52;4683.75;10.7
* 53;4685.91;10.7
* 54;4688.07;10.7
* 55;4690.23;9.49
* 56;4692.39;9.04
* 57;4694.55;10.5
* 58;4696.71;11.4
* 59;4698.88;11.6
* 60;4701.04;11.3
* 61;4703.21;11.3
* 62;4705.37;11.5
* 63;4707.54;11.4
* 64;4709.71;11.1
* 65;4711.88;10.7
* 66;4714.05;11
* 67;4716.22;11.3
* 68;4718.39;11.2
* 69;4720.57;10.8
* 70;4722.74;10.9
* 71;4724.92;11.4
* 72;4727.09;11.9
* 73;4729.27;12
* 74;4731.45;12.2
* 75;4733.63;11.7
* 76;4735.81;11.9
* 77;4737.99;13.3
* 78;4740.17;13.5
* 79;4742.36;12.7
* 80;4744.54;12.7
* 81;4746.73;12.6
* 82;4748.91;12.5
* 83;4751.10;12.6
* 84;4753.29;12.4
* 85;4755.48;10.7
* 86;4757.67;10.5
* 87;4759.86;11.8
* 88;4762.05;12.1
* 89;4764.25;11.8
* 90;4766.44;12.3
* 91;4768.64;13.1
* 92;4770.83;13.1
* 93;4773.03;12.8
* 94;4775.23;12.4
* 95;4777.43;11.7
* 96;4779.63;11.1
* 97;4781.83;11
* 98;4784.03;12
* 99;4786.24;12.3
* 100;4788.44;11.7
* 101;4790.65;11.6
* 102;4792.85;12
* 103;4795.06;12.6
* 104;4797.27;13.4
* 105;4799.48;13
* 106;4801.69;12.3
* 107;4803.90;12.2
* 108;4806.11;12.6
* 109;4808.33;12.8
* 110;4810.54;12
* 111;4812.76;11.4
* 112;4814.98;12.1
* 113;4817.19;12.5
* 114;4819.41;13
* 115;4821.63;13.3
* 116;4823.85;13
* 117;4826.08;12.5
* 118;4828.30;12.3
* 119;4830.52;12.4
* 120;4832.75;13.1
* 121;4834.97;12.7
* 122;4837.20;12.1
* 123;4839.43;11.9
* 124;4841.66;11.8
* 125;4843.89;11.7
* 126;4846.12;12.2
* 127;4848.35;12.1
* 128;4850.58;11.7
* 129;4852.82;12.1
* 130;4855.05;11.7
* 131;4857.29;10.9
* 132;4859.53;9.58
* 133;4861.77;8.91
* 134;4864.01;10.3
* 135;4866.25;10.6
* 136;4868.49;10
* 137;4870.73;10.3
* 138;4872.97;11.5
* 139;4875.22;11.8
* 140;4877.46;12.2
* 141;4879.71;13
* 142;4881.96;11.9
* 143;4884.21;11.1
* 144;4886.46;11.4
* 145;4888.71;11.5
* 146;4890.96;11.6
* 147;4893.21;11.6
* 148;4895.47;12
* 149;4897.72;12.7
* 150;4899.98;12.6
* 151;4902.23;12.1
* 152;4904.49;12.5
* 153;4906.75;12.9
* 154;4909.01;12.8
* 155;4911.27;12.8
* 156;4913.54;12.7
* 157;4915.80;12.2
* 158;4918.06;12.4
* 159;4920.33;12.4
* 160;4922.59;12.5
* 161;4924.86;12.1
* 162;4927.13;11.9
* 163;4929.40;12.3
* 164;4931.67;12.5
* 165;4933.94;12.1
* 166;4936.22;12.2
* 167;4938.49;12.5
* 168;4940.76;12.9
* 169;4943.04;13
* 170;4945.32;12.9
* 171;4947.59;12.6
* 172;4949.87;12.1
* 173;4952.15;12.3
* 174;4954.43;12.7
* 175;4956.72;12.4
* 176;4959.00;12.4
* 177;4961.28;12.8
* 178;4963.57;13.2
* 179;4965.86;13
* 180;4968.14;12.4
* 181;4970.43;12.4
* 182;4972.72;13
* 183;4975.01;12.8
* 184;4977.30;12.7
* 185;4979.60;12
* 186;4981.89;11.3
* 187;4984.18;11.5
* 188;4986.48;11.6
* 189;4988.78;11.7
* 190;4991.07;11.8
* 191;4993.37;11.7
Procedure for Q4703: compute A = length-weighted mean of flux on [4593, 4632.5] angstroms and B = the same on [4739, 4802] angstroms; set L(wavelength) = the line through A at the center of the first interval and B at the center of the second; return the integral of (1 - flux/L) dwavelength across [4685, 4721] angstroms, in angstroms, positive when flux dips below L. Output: 4.3 angstroms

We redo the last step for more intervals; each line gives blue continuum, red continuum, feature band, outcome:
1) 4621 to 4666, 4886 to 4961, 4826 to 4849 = 0.4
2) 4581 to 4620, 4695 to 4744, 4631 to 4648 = -1.9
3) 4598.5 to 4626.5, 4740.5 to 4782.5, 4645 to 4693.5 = 3.9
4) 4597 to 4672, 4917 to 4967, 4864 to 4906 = 2.8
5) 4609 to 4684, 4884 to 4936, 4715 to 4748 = 0.8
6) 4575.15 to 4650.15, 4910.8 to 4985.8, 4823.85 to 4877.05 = 3.9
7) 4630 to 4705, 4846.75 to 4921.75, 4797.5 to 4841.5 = -3.0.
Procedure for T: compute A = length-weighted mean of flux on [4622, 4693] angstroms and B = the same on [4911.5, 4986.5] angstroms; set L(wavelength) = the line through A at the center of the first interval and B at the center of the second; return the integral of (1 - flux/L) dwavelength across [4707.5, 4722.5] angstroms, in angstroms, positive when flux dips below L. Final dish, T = 1.3 angstroms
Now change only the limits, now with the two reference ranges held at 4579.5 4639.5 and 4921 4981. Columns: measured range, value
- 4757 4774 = 0.2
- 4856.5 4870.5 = 2.7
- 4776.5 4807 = 0.8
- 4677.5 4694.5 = 2.5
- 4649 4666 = 0.7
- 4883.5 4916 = 0.8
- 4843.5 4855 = 0.5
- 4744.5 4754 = -0.1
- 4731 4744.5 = -0.2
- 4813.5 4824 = -0.2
